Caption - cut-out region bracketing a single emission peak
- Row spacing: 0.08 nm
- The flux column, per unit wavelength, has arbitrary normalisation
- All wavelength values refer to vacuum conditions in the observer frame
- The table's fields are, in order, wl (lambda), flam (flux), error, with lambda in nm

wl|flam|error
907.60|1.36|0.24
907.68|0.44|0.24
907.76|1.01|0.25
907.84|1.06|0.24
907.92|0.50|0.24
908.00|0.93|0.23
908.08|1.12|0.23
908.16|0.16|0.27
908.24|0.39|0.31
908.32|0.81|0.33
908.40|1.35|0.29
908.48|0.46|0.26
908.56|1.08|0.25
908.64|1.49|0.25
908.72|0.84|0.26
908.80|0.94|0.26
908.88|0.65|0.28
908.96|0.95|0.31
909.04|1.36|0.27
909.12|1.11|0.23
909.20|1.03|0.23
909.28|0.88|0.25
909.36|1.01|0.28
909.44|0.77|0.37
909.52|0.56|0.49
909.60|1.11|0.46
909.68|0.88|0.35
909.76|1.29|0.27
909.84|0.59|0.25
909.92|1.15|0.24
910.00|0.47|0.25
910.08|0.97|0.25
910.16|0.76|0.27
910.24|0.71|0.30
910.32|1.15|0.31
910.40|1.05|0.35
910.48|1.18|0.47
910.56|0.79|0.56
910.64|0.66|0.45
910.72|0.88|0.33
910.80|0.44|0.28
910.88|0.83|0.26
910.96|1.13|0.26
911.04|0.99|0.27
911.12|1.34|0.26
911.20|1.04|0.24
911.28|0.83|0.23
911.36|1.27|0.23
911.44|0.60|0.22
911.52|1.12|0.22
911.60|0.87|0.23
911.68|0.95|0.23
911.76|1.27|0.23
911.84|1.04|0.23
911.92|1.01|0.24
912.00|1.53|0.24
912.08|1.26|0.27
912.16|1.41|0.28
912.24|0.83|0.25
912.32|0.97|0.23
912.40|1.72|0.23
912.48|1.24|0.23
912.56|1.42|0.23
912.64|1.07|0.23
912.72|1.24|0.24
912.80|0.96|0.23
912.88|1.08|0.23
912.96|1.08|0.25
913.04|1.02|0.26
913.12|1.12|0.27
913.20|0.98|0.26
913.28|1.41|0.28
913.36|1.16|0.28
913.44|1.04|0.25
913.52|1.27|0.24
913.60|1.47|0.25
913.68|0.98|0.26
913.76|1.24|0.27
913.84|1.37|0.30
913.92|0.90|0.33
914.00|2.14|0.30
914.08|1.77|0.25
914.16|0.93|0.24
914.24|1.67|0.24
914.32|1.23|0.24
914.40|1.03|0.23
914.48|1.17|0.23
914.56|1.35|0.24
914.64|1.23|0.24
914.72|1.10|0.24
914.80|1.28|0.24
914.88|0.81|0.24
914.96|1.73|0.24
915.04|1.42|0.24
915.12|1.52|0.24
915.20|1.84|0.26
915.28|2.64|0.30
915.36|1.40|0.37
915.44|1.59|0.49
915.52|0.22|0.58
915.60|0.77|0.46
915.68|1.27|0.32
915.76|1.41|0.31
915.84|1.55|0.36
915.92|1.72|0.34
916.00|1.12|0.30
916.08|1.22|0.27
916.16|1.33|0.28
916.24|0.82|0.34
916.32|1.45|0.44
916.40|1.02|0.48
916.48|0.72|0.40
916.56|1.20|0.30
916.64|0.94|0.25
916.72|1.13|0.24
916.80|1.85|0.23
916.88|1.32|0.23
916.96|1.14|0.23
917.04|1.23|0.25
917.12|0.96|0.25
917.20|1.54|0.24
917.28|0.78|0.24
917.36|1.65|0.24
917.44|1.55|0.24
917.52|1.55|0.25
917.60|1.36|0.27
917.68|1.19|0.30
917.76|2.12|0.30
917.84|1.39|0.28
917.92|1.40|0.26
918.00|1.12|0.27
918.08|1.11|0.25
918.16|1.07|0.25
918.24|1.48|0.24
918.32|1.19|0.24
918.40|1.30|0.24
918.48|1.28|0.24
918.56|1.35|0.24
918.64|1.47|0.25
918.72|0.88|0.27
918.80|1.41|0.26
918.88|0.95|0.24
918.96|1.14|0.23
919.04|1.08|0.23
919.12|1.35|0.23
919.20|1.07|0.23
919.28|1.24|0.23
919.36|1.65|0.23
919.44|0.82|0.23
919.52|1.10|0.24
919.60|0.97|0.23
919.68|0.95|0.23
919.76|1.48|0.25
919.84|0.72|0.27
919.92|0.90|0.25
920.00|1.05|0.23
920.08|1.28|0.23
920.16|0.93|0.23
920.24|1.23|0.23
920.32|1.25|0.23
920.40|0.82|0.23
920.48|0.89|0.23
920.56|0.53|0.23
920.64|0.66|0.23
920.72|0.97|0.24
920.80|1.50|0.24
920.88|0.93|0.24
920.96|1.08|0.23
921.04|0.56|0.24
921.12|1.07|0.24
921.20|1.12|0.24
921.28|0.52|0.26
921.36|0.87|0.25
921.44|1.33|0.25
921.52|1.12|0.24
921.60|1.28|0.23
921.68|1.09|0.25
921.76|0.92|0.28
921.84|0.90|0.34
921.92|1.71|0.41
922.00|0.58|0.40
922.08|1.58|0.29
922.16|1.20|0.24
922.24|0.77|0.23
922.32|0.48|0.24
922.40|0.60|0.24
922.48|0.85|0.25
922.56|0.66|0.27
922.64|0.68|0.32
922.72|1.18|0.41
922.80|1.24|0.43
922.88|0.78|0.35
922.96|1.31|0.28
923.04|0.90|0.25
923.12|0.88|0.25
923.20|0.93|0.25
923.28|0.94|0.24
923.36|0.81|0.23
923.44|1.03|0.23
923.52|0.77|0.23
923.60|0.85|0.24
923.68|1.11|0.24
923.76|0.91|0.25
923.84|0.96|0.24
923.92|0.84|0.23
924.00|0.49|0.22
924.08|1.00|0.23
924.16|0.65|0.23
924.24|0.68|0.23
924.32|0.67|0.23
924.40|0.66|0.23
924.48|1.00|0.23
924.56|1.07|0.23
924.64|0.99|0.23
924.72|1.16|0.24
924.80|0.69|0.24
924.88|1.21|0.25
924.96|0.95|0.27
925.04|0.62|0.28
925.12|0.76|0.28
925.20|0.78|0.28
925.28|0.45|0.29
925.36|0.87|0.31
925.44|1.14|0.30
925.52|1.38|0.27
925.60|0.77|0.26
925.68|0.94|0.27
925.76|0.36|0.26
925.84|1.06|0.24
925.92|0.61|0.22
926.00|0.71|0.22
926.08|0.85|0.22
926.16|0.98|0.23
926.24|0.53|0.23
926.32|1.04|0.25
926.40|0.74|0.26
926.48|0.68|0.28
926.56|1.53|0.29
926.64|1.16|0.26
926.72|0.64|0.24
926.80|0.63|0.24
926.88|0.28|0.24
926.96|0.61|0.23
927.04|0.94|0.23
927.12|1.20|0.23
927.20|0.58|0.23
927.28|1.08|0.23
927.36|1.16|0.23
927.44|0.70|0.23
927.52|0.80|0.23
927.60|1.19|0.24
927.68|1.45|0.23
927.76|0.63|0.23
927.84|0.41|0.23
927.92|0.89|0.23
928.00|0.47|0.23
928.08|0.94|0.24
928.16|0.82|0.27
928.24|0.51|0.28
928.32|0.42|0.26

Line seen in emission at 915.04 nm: Mg II 2798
